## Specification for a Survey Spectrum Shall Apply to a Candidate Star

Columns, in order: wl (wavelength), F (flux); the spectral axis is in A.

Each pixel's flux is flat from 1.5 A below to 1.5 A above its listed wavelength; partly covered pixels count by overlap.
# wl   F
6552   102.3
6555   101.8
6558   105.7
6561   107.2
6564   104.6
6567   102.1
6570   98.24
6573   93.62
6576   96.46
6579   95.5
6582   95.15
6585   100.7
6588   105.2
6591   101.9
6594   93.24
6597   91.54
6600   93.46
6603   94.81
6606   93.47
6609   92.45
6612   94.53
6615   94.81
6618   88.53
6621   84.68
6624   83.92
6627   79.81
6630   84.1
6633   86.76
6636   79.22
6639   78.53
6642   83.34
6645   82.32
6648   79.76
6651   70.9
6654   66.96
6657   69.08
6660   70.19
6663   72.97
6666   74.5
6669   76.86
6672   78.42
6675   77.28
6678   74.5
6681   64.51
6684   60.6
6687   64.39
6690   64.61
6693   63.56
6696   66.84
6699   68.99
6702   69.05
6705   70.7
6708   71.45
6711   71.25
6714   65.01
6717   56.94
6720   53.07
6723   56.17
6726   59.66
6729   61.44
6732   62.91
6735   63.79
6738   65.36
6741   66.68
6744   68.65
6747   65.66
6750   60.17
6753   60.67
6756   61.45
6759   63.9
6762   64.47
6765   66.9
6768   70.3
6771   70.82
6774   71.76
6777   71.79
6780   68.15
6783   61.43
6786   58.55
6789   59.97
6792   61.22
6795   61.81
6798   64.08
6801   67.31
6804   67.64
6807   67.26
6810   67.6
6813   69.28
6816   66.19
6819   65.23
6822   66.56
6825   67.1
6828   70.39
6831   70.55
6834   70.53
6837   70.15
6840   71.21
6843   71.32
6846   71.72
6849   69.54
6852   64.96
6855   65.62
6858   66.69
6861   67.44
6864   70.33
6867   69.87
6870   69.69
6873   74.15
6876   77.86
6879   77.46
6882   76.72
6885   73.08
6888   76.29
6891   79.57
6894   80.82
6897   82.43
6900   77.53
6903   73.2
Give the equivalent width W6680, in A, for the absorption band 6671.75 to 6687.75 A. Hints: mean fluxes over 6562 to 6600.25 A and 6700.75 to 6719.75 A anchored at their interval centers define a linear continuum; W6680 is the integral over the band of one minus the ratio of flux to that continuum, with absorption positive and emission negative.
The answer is 1.0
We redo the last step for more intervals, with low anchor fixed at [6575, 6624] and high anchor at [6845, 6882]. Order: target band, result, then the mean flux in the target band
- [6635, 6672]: 5.8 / 75.5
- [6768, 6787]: 2.6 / 67.6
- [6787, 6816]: 4.2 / 65.1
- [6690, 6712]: 4.3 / 68.5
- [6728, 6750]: 4.6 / 64.7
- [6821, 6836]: 0.9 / 69.1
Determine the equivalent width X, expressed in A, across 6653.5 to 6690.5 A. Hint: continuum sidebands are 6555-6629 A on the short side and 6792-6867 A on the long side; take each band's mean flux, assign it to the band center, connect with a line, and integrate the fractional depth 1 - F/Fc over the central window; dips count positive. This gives 6.70 A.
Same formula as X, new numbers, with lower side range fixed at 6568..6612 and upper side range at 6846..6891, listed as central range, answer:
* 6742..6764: 4.9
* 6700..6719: 4.1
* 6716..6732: 5.0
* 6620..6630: 1.1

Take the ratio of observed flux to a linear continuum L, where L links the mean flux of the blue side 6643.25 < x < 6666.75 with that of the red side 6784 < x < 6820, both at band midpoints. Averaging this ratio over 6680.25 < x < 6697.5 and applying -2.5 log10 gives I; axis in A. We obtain 0.12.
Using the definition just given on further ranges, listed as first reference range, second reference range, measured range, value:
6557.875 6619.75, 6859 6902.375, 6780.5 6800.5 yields 0.305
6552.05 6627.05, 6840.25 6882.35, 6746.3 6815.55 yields 0.196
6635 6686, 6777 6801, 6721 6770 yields 0.052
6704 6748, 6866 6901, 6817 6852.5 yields 0.051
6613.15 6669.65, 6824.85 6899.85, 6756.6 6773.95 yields 0.124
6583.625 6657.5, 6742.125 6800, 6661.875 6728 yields 0.136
